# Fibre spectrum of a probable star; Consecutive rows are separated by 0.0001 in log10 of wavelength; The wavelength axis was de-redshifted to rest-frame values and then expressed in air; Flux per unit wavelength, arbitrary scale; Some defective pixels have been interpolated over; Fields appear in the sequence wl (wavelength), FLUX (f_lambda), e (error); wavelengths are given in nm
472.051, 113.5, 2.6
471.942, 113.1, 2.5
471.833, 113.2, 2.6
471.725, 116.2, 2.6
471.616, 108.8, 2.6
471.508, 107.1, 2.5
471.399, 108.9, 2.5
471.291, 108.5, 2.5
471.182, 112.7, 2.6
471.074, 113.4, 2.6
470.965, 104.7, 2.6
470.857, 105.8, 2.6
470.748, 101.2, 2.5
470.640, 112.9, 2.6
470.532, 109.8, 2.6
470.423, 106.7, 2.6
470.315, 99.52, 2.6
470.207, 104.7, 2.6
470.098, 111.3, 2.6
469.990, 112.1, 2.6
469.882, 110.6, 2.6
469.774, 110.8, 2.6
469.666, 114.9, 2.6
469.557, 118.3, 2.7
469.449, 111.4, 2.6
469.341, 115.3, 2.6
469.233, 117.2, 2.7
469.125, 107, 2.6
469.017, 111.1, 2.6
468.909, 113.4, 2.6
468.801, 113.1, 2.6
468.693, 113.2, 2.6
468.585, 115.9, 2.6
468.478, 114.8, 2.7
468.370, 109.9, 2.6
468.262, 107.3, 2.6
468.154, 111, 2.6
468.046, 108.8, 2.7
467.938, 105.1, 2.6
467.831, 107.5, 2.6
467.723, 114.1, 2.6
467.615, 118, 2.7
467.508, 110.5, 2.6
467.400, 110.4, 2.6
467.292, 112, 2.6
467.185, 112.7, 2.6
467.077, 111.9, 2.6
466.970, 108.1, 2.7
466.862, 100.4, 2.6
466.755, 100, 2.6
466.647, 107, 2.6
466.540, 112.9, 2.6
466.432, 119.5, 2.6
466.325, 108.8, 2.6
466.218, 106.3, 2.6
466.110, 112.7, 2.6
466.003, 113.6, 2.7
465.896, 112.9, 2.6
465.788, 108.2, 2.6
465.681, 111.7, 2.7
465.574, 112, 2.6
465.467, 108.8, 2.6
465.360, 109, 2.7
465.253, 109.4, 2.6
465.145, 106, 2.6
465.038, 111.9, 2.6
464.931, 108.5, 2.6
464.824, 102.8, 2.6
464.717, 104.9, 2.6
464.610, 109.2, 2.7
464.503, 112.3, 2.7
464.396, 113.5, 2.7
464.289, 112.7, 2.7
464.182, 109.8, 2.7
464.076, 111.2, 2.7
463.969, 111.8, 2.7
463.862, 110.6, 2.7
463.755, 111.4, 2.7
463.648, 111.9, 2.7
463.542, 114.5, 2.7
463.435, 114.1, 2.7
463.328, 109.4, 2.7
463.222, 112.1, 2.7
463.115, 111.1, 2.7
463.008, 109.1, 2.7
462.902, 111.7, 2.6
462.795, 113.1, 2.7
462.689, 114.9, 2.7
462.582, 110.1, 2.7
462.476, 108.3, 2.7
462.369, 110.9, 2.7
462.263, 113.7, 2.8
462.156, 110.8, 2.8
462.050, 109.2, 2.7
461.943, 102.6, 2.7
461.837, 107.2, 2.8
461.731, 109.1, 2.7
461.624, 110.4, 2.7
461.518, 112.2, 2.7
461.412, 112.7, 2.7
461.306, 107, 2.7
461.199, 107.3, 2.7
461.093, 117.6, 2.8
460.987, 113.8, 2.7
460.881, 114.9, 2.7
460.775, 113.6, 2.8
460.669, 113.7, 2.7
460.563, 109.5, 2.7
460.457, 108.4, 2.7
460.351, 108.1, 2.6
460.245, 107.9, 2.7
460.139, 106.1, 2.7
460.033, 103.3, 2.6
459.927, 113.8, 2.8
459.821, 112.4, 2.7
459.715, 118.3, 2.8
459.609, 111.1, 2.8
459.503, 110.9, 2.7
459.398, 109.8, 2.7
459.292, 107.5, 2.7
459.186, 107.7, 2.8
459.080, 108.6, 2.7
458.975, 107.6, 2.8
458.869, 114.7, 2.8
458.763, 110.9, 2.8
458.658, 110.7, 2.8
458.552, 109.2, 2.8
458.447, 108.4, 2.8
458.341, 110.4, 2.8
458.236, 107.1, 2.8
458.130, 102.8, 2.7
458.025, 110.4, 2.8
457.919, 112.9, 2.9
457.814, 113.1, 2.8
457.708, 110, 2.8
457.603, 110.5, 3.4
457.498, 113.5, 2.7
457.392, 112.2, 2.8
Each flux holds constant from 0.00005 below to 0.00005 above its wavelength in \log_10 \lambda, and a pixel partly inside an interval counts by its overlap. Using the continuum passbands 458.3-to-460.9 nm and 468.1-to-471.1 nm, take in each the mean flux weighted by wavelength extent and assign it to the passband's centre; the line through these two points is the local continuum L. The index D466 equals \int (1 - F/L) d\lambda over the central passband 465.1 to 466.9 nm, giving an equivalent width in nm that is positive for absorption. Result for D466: 0.02 nm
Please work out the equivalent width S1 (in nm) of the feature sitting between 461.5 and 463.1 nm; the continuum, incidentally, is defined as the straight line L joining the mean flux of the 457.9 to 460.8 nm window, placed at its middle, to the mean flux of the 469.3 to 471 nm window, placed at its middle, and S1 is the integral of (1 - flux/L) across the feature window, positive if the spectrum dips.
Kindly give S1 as -0.01 nm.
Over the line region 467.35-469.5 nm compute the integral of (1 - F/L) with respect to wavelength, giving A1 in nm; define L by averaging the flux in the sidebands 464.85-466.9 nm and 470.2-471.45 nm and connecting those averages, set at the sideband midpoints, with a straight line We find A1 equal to -0.07 nm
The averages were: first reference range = 109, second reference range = 108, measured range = 112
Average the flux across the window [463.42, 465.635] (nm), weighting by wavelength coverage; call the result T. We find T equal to 110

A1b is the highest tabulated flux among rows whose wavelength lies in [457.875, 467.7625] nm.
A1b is 119.5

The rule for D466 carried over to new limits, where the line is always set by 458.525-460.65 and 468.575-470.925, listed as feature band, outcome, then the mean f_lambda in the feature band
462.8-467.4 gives 0.00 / 110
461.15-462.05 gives 0.01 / 109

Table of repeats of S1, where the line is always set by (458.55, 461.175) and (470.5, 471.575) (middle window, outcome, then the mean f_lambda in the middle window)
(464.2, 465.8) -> 0.005 nm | 109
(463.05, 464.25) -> -0.017 nm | 112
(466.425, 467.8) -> -0.011 nm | 110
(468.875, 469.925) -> -0.040 nm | 113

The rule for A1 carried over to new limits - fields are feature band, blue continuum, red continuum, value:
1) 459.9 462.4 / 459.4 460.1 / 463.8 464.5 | 0.03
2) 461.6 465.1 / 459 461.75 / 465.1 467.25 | -0.01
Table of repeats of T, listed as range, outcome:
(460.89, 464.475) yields 111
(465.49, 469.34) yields 111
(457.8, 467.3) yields 110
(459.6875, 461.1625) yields 111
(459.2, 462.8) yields 111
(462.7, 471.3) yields 110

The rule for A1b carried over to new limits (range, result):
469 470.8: 118.3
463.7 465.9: 113.5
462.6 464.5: 114.9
